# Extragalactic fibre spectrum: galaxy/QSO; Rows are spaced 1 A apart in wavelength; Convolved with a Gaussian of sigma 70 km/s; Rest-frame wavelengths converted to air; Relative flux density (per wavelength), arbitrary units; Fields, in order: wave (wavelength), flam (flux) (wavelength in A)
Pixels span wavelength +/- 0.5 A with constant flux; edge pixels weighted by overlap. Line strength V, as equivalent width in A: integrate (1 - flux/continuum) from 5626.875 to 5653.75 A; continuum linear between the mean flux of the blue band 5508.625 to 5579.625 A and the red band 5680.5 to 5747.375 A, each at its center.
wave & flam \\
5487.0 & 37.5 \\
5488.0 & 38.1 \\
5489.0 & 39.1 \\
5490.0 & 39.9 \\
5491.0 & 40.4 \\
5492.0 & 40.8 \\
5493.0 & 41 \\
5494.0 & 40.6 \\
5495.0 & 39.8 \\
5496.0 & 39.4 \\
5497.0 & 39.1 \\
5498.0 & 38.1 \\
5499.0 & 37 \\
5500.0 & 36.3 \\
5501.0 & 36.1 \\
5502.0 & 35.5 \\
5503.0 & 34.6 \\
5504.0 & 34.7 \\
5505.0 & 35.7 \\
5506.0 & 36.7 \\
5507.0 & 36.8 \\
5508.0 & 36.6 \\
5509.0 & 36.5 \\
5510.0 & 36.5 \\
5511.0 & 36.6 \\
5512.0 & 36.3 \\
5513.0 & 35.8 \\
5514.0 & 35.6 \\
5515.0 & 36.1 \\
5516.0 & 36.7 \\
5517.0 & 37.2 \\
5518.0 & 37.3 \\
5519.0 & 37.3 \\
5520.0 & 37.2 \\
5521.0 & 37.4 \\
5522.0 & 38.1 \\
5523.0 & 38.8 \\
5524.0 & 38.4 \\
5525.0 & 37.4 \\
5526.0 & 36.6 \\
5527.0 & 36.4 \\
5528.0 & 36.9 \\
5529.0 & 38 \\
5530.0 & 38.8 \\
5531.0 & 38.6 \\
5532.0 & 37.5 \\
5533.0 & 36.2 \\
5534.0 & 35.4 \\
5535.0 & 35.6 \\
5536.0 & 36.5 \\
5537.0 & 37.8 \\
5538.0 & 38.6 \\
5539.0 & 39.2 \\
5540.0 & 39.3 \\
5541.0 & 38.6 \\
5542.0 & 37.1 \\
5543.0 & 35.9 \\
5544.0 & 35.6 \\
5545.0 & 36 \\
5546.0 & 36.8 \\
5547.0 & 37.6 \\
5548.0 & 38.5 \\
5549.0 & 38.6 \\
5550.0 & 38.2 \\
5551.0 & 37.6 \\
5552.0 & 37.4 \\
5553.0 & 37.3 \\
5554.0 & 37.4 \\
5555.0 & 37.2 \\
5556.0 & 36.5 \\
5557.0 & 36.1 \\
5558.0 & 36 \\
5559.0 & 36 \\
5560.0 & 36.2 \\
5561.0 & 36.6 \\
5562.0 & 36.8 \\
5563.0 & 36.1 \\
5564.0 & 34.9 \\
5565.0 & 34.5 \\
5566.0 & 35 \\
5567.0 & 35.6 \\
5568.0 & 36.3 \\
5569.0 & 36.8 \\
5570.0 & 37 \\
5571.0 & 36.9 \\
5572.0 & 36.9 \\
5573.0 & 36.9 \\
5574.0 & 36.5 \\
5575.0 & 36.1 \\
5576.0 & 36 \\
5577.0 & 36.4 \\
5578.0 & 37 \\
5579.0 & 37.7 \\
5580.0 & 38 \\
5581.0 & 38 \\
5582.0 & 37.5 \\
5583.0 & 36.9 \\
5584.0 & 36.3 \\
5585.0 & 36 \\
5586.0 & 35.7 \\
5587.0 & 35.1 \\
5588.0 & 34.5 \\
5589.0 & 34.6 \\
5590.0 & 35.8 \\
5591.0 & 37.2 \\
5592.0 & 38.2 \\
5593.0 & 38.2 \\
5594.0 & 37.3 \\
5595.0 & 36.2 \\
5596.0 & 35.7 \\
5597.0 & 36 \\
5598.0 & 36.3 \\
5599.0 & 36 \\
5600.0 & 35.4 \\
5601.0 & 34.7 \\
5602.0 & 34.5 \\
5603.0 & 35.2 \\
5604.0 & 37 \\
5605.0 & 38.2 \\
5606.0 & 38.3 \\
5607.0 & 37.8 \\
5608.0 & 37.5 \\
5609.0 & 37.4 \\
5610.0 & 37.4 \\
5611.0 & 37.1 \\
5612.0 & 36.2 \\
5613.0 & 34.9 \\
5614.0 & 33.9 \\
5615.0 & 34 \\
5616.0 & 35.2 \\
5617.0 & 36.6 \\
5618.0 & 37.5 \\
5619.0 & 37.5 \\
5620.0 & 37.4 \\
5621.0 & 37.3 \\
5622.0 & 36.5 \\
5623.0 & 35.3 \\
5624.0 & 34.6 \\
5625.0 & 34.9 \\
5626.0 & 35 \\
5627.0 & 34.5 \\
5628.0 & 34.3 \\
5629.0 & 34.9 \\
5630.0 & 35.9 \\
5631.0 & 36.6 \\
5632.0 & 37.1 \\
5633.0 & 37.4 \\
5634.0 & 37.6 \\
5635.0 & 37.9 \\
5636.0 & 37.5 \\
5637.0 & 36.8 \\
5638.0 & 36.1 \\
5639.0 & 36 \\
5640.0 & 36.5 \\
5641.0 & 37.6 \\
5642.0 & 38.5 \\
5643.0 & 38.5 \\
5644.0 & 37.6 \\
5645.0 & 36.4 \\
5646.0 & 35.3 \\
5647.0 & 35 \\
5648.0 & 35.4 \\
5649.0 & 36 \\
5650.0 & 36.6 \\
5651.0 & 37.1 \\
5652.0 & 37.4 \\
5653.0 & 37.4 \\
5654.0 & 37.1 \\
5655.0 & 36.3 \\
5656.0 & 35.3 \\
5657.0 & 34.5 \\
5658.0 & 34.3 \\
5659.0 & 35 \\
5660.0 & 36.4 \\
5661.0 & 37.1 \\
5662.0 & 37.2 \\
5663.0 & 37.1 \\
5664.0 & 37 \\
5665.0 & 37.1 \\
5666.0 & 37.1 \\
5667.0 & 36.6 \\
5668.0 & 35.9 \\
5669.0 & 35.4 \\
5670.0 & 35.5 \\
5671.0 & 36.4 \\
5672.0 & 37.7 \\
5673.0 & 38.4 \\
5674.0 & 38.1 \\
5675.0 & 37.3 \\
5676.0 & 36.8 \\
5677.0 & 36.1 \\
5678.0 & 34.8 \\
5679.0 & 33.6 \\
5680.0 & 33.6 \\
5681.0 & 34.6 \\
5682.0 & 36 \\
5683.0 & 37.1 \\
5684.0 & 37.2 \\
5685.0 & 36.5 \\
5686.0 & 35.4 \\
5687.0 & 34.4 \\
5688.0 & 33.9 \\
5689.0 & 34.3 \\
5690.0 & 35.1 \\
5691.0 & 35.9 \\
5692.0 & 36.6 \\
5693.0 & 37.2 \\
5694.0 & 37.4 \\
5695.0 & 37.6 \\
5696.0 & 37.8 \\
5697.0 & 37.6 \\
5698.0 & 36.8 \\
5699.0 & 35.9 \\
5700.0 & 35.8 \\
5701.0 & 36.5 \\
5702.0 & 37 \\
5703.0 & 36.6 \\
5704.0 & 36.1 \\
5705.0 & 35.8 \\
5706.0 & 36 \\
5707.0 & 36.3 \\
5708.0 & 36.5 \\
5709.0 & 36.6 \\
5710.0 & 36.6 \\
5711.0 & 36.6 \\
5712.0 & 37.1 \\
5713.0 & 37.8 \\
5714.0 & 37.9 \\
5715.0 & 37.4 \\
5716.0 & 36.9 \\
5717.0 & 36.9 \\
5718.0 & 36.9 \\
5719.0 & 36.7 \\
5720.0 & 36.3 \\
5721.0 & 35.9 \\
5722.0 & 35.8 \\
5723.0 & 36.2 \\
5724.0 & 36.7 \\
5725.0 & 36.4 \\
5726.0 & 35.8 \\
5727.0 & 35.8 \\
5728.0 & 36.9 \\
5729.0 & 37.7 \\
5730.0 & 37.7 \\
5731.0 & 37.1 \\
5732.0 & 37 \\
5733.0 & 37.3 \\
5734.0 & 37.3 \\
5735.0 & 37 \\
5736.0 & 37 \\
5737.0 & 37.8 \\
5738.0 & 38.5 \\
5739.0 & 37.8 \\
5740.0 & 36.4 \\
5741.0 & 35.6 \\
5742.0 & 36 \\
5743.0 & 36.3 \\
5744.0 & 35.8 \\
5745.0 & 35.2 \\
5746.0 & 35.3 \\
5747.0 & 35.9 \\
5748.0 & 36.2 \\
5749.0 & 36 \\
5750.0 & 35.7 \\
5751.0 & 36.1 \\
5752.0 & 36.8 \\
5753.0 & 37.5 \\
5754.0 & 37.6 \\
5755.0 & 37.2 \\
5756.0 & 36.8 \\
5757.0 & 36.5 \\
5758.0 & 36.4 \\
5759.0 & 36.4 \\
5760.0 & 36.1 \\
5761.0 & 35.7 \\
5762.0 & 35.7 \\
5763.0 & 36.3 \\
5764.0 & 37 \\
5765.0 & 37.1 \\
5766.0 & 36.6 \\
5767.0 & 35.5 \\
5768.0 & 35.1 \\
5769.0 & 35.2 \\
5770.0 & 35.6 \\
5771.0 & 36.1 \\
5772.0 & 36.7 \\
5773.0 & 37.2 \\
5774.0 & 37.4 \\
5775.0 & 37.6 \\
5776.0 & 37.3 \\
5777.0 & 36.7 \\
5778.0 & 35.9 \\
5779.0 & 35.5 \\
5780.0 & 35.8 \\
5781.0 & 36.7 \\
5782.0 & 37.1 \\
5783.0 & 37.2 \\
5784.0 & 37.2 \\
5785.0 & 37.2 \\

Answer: 0.0 A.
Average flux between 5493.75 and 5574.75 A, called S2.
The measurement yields 37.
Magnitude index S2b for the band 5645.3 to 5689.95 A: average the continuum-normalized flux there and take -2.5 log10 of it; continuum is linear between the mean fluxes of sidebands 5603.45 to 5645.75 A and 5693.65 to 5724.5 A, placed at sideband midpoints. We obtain 0.02 mag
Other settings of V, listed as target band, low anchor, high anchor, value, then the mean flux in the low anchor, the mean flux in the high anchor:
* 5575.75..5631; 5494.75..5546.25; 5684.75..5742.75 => 0.9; 37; 36.6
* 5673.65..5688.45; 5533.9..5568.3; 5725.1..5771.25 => 0.4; 36.8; 36.5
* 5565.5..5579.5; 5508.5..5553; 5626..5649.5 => 0.2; 37.2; 36.5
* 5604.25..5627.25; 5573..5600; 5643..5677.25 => 0.1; 36.5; 36.5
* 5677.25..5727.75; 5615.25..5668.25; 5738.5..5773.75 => 0.1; 36.4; 36.3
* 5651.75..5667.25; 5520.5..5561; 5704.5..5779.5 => 0.2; 37.3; 36.6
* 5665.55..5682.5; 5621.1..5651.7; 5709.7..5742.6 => 0.2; 36.3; 36.9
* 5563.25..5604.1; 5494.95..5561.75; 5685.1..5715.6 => 0.7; 37.1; 36.4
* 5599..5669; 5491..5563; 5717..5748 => 1.1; 37.2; 36.6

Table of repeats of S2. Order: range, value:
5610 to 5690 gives 36.2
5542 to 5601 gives 36.5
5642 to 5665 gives 36.4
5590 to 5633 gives 36.2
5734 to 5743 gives 37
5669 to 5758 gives 36.5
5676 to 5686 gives 35.6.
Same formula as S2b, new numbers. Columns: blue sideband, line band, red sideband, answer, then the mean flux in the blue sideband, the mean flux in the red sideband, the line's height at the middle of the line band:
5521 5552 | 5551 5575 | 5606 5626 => 0.02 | 37.5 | 36.3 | 37.1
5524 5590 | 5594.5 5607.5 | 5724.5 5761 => 0.02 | 36.8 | 36.6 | 36.8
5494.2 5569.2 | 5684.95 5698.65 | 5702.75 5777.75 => 0.01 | 37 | 36.6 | 36.7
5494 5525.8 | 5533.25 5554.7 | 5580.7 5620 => -0.02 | 37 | 36.4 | 36.8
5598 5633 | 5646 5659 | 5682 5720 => 0.01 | 36.1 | 36.5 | 36.3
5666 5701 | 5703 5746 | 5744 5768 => -0.01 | 36.2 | 36.3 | 36.2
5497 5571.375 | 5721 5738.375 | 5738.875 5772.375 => -0.02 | 36.9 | 36.2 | 36.3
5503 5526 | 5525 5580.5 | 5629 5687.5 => -0.01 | 36.8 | 36.4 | 36.7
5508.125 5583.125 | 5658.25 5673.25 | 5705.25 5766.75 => 0.00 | 37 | 36.6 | 36.7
